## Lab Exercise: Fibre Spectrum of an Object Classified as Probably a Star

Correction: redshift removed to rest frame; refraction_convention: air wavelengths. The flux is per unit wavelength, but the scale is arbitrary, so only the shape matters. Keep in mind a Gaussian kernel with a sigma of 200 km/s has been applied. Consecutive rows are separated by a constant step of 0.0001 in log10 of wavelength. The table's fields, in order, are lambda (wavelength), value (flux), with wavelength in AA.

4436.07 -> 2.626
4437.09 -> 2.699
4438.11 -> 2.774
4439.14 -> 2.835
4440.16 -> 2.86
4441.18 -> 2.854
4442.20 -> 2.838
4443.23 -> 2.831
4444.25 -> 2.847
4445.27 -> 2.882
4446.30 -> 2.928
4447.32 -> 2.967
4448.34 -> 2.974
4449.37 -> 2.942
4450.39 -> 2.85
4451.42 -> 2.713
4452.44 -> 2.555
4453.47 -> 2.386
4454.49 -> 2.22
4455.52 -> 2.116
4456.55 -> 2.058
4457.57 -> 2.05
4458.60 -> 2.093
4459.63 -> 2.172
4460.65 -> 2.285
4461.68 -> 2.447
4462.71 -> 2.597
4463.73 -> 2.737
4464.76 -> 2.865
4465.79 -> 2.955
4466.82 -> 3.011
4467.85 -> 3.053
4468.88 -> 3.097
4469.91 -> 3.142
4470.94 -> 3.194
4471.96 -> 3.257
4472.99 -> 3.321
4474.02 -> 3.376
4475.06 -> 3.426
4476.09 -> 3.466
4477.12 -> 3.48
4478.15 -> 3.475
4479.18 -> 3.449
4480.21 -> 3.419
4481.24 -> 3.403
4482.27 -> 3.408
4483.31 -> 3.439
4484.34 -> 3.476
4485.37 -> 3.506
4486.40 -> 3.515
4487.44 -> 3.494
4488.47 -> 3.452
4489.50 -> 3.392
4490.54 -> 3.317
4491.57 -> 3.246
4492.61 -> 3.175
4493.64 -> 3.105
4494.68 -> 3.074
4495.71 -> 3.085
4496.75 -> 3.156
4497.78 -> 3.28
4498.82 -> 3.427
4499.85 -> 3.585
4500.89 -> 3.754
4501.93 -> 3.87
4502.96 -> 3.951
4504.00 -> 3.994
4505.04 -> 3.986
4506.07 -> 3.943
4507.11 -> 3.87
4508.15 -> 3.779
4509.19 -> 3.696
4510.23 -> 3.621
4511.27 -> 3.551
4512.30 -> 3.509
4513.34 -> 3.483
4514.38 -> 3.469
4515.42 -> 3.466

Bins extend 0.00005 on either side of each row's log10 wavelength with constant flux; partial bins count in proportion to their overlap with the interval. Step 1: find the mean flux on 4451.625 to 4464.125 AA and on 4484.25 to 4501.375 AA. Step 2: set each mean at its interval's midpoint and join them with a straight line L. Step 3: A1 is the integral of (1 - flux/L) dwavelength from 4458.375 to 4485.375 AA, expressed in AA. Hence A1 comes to -3.5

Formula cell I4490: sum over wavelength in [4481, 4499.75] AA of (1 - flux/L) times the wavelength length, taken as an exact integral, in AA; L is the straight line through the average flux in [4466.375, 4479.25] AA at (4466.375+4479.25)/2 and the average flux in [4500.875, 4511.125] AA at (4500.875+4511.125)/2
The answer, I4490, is 1.2 AA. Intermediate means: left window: 3.28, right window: 3.84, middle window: 3.34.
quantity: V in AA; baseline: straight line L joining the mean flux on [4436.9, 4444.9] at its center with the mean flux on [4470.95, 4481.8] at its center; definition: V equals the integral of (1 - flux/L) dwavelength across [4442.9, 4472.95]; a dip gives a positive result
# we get 3.80 AA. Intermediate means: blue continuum 2.82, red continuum 3.4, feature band 2.71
